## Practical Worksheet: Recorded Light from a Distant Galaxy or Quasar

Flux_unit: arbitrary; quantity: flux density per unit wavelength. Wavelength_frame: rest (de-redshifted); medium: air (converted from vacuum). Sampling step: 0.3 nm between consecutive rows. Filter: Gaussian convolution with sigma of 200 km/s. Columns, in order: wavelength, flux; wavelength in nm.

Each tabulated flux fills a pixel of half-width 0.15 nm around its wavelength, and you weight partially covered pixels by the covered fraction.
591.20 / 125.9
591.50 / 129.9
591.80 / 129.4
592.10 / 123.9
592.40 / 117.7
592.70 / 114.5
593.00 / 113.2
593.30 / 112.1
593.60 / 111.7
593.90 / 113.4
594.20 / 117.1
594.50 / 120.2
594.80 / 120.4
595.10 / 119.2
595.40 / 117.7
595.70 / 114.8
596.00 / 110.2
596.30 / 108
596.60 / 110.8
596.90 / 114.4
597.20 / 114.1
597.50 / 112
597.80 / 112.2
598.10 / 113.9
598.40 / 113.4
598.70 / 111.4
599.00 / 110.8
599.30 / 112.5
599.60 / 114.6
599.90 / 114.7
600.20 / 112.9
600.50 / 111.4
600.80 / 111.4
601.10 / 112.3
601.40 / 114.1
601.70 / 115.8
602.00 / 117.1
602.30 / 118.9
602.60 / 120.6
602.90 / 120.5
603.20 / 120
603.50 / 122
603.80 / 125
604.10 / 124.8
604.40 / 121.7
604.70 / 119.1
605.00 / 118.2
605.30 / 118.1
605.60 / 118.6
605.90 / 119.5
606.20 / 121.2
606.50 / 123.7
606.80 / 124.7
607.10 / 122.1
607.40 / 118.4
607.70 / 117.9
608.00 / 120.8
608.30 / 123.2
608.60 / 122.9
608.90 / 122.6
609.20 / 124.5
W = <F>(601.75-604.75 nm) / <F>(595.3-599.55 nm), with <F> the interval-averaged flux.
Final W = 1.1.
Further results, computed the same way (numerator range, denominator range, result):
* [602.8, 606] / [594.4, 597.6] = 1.05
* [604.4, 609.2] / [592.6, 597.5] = 1.06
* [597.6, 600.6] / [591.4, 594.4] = 0.95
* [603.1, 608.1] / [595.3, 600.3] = 1.07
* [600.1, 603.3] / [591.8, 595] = 0.99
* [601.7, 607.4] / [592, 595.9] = 1.04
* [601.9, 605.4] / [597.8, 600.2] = 1.07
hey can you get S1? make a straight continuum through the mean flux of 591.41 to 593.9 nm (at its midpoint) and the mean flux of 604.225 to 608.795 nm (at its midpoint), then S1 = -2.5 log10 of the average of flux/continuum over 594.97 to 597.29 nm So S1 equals 0.05 mag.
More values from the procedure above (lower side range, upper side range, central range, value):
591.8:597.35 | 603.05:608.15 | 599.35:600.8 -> 0.05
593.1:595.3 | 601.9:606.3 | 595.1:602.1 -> 0.05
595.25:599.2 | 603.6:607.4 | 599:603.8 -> 0.01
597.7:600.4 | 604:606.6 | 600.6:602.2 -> 0.01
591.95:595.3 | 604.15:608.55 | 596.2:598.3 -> 0.05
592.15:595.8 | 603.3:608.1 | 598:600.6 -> 0.05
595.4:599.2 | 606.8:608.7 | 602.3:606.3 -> -0.02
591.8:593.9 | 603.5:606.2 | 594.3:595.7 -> -0.02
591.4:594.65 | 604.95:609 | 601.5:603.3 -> 0.01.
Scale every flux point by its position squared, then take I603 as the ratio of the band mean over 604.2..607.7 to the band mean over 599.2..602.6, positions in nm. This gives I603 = 1.1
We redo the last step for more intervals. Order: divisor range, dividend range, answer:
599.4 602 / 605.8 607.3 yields 1.10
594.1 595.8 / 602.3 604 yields 1.05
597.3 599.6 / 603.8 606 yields 1.09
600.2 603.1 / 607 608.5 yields 1.06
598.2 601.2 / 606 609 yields 1.11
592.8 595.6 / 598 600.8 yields 0.99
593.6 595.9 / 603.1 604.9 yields 1.08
